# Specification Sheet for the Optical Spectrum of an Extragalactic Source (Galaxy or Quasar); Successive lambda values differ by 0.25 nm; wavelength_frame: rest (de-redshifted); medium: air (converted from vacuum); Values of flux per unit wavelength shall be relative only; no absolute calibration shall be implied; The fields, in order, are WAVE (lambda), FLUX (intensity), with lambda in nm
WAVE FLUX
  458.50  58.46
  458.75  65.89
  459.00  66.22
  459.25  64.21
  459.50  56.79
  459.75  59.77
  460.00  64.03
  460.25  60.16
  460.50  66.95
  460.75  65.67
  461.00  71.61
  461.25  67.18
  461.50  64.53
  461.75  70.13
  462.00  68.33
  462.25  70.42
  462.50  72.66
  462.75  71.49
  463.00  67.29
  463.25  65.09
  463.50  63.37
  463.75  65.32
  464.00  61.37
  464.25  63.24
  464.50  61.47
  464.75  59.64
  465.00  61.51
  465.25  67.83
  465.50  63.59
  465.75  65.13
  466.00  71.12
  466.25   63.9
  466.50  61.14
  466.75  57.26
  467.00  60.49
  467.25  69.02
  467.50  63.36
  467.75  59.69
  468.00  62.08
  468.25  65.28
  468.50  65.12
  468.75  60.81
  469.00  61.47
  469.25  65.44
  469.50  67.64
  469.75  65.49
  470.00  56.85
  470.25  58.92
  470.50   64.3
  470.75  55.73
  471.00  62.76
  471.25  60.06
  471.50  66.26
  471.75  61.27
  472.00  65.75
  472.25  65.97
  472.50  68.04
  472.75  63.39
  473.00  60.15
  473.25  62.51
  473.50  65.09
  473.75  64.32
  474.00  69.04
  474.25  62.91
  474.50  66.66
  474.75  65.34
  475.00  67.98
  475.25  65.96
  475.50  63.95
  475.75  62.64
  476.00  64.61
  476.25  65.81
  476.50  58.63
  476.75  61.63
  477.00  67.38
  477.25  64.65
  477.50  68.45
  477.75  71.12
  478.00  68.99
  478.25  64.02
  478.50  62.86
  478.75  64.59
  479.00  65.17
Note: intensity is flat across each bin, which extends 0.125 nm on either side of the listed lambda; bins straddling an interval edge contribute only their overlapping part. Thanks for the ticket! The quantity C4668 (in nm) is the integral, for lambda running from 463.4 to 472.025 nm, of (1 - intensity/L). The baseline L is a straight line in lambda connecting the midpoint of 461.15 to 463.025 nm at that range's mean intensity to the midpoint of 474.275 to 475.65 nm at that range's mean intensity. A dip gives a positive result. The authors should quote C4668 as 0.60 nm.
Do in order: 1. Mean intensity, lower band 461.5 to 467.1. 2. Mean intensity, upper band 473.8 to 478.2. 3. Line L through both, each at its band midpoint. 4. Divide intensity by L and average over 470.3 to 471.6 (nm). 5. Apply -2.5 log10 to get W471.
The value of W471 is 0.065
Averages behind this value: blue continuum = 65.1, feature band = 61.6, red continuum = 65.6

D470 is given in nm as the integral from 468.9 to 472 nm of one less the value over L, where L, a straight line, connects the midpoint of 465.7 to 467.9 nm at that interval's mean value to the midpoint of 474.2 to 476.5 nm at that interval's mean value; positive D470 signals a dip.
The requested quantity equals 0.08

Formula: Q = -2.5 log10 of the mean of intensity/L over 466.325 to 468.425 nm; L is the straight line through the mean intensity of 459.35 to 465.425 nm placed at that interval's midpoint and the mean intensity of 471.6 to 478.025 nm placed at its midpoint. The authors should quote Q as 0.05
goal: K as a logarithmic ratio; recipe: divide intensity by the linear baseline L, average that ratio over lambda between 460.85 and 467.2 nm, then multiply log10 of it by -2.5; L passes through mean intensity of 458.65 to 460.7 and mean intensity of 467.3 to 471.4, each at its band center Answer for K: -0.05 mag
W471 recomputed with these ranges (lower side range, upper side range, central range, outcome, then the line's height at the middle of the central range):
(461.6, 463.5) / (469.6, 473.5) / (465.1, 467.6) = 0.03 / 66.2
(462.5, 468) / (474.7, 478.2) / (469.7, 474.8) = 0.03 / 65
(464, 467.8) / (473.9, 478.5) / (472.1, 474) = 0.00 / 64.8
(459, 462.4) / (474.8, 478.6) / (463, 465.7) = 0.03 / 65.4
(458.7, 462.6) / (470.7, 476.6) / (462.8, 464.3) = 0.01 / 65.5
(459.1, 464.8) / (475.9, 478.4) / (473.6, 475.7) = 0.00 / 65.5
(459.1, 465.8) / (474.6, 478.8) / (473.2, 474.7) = 0.00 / 65.2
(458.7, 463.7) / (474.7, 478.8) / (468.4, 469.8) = 0.02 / 65.6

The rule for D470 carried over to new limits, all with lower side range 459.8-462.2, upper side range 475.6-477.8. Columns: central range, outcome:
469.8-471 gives 0.10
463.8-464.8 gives 0.06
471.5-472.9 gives 0.01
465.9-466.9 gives 0.04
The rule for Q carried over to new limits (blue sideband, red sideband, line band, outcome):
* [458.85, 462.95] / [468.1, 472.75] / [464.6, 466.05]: 0.01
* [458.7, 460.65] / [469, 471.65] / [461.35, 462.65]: -0.11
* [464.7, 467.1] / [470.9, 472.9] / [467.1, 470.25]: 0.01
